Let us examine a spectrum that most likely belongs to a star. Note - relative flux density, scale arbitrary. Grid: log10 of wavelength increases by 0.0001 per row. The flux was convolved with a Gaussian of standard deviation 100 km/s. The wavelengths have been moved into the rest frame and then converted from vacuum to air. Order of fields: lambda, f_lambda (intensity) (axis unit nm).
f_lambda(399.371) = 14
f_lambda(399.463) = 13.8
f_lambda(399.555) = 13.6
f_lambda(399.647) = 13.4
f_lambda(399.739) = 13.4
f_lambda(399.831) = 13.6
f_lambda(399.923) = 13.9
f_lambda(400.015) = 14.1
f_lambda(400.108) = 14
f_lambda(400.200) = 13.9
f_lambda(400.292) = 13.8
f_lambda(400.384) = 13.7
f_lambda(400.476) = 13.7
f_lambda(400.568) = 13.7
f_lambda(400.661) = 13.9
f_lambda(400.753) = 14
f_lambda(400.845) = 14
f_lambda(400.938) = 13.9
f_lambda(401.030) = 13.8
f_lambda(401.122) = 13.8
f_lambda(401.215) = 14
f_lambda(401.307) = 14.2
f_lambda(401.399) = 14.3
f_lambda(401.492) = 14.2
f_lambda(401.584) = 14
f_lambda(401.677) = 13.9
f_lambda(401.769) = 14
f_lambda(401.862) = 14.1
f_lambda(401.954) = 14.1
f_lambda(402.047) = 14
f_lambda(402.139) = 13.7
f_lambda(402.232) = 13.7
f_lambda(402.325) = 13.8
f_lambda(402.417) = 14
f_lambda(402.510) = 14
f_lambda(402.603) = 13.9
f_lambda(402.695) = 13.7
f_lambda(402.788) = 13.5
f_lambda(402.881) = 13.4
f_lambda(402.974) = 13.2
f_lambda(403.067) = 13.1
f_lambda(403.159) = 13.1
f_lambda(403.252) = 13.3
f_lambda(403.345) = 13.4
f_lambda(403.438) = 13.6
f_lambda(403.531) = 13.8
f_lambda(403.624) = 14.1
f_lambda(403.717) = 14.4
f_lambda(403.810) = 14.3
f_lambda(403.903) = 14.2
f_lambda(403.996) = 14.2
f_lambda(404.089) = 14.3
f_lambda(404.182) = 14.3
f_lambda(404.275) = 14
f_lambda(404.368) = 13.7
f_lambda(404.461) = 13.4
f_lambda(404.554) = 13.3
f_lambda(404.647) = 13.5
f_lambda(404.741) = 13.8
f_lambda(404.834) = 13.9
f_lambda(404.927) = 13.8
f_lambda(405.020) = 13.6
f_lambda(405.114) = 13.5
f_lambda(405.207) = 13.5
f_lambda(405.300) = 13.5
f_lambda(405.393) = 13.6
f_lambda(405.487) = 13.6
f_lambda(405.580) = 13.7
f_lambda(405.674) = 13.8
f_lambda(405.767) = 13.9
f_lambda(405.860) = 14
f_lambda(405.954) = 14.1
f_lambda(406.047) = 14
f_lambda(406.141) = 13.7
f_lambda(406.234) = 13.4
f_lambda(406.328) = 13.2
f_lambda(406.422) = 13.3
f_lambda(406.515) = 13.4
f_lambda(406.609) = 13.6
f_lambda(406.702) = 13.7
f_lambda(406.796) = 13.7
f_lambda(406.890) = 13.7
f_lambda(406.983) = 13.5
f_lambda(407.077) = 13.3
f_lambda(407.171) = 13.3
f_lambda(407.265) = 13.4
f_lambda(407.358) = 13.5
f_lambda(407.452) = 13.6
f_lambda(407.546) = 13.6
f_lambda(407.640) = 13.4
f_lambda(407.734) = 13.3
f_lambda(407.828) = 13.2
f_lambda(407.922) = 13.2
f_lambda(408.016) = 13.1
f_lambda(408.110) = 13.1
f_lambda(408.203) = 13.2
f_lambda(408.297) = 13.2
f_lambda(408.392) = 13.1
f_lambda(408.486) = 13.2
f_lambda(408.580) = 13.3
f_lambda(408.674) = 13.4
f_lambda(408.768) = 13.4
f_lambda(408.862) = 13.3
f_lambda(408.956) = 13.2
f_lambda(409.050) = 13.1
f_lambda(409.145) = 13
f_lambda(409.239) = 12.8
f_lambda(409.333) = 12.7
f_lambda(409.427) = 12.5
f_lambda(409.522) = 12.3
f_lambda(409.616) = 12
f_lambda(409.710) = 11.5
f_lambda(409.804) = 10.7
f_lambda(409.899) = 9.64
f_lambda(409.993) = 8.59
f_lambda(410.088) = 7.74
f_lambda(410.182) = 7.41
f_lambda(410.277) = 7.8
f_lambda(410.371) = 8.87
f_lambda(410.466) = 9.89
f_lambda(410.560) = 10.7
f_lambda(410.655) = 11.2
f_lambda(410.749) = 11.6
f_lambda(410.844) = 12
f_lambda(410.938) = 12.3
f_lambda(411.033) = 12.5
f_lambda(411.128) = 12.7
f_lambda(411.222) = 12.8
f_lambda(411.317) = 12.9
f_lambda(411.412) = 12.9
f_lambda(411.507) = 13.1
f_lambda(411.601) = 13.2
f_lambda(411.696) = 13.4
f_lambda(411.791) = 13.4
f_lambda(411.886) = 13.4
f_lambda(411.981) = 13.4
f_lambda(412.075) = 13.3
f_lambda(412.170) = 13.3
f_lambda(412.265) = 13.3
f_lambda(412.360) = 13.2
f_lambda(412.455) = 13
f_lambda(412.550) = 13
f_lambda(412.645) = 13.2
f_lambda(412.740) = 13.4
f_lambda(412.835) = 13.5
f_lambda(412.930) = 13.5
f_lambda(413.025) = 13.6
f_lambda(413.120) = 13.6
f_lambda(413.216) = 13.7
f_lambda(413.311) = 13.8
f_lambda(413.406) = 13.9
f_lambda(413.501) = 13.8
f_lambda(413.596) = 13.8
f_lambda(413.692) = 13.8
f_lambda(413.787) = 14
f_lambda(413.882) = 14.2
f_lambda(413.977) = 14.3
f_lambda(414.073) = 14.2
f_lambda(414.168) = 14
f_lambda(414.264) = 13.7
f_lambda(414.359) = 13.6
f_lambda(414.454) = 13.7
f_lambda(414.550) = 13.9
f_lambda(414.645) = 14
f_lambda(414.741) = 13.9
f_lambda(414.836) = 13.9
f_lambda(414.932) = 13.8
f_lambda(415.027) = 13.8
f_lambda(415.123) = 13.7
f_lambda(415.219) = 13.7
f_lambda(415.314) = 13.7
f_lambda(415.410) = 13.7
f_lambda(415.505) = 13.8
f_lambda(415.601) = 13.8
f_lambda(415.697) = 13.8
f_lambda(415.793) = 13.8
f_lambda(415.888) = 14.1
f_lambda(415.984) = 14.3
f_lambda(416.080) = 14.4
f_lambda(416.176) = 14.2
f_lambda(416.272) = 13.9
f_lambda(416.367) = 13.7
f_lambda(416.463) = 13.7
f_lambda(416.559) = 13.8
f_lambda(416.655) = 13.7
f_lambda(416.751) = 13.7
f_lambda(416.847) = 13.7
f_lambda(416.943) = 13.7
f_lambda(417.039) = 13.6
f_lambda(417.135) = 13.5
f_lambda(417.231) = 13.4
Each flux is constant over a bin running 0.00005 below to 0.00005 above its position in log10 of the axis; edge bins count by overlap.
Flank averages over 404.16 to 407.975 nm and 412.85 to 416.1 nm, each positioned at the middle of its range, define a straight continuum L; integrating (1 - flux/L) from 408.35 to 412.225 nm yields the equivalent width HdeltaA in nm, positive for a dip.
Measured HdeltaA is 0.489 nm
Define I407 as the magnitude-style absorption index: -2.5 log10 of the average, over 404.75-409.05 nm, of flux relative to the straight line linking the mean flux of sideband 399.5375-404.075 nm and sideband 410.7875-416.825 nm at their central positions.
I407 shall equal 0.02 mag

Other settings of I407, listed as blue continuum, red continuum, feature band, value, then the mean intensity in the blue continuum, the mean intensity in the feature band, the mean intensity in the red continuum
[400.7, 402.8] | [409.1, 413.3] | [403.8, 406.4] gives -0.037 mag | 13.9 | 13.8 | 12.1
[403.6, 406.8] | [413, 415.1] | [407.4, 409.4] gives 0.048 mag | 13.8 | 13.2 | 13.9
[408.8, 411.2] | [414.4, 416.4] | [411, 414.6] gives -0.073 mag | 11.2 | 13.5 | 13.9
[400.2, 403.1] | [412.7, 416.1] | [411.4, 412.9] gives 0.046 mag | 13.8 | 13.3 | 13.8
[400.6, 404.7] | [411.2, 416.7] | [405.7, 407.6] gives 0.014 mag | 13.8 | 13.6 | 13.7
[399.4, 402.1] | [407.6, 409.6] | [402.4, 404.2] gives -0.012 mag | 13.9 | 13.8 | 13.1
